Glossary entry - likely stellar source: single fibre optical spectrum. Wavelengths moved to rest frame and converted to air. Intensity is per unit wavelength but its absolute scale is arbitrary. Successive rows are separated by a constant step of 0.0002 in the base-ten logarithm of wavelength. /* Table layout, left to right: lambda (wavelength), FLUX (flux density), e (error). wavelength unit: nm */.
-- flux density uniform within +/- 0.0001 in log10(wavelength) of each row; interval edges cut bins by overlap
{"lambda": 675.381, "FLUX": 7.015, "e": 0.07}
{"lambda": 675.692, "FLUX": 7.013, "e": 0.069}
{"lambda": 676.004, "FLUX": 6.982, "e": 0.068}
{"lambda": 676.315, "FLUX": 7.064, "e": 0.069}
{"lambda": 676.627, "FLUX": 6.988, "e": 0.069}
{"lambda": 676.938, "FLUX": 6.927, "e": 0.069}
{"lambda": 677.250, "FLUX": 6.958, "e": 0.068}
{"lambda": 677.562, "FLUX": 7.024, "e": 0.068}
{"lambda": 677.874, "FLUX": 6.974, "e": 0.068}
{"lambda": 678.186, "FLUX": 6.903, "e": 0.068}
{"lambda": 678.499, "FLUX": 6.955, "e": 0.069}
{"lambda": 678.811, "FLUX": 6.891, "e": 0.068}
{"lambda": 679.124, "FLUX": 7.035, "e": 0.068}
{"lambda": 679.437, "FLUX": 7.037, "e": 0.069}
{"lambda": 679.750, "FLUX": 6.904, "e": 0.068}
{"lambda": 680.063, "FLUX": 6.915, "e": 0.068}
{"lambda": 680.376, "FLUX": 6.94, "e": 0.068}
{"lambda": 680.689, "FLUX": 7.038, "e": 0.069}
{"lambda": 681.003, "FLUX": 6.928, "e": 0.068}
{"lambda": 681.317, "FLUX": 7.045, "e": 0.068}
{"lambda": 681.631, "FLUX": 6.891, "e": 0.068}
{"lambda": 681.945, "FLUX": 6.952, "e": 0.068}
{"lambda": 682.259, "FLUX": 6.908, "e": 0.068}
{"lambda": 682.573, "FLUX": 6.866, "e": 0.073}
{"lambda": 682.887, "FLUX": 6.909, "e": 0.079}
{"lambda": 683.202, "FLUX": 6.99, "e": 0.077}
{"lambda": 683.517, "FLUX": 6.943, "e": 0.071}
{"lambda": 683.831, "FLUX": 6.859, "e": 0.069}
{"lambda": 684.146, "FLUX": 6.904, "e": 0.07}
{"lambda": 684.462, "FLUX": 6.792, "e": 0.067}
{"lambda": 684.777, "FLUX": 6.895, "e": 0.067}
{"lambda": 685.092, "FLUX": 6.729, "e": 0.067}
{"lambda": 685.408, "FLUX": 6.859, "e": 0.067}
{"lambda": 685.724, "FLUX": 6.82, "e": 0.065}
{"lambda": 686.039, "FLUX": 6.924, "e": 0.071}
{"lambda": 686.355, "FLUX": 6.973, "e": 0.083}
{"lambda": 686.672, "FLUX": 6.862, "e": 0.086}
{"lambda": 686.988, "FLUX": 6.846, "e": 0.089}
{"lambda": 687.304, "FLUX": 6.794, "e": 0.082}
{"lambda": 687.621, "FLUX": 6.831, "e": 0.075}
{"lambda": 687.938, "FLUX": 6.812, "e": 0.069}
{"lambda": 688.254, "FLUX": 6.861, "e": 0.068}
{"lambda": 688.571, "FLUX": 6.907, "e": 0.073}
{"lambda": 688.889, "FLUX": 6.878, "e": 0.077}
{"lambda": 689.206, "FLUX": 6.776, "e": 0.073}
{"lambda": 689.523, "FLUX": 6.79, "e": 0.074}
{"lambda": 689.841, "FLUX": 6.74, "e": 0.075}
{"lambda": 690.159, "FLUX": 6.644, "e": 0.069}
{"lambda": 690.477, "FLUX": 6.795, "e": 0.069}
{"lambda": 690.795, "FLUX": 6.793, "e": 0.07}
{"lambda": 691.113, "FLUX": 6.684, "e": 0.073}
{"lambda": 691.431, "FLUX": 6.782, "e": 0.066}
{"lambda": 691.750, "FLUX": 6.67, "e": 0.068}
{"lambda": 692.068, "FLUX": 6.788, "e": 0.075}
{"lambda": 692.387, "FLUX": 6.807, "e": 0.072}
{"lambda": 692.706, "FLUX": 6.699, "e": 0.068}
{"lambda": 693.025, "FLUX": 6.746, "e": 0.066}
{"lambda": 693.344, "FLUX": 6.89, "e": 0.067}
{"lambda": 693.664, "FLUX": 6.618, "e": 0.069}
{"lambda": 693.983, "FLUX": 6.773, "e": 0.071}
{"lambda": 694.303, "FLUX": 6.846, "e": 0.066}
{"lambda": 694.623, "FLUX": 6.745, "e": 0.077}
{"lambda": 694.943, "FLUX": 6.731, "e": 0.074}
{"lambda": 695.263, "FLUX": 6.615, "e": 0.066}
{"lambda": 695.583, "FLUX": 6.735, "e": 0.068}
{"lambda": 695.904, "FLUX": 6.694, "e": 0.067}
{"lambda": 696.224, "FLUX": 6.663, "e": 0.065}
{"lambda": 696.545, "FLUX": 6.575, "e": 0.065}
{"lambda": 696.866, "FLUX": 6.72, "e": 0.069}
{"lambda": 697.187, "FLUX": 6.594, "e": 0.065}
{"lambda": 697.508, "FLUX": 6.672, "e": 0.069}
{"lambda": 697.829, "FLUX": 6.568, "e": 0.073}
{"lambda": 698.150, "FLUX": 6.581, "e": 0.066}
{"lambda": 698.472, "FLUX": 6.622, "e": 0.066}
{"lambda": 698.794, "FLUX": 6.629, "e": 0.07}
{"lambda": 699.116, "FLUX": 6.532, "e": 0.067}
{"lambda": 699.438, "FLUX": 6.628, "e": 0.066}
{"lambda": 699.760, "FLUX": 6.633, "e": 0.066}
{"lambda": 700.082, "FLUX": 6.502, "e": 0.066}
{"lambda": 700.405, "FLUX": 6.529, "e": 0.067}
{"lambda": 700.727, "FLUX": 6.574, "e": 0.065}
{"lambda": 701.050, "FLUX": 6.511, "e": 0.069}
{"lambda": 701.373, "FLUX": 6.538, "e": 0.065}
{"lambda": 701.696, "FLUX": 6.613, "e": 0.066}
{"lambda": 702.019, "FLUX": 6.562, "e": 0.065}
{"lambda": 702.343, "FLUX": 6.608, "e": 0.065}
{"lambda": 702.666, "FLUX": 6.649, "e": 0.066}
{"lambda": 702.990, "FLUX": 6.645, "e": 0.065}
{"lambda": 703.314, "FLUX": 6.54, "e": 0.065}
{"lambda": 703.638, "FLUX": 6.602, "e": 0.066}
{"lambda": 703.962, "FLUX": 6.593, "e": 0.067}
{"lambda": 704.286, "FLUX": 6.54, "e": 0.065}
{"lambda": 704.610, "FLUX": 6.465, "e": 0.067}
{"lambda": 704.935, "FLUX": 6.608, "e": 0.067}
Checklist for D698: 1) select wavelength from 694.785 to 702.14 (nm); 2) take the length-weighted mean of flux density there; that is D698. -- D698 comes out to 6.61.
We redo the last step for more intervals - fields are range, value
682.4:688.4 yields 6.87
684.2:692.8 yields 6.81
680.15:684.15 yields 6.94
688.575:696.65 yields 6.74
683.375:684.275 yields 6.91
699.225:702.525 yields 6.57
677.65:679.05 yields 6.94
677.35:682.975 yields 6.95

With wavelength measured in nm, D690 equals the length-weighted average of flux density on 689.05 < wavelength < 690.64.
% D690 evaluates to 6.75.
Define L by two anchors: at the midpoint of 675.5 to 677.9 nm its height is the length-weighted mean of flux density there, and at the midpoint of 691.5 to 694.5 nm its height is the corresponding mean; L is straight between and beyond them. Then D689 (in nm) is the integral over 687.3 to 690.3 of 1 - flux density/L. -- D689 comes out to 0.01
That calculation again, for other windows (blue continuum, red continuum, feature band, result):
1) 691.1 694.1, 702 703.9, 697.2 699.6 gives 0.02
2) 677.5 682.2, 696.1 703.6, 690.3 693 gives 0.00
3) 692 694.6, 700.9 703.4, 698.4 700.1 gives 0.01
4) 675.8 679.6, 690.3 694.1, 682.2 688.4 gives -0.01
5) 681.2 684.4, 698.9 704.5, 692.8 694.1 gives -0.01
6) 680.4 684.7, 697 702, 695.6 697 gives 0.00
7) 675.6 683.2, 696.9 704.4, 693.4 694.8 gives -0.01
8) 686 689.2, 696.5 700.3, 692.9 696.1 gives -0.02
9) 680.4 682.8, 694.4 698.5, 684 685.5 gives 0.01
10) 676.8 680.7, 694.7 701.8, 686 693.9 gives -0.04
